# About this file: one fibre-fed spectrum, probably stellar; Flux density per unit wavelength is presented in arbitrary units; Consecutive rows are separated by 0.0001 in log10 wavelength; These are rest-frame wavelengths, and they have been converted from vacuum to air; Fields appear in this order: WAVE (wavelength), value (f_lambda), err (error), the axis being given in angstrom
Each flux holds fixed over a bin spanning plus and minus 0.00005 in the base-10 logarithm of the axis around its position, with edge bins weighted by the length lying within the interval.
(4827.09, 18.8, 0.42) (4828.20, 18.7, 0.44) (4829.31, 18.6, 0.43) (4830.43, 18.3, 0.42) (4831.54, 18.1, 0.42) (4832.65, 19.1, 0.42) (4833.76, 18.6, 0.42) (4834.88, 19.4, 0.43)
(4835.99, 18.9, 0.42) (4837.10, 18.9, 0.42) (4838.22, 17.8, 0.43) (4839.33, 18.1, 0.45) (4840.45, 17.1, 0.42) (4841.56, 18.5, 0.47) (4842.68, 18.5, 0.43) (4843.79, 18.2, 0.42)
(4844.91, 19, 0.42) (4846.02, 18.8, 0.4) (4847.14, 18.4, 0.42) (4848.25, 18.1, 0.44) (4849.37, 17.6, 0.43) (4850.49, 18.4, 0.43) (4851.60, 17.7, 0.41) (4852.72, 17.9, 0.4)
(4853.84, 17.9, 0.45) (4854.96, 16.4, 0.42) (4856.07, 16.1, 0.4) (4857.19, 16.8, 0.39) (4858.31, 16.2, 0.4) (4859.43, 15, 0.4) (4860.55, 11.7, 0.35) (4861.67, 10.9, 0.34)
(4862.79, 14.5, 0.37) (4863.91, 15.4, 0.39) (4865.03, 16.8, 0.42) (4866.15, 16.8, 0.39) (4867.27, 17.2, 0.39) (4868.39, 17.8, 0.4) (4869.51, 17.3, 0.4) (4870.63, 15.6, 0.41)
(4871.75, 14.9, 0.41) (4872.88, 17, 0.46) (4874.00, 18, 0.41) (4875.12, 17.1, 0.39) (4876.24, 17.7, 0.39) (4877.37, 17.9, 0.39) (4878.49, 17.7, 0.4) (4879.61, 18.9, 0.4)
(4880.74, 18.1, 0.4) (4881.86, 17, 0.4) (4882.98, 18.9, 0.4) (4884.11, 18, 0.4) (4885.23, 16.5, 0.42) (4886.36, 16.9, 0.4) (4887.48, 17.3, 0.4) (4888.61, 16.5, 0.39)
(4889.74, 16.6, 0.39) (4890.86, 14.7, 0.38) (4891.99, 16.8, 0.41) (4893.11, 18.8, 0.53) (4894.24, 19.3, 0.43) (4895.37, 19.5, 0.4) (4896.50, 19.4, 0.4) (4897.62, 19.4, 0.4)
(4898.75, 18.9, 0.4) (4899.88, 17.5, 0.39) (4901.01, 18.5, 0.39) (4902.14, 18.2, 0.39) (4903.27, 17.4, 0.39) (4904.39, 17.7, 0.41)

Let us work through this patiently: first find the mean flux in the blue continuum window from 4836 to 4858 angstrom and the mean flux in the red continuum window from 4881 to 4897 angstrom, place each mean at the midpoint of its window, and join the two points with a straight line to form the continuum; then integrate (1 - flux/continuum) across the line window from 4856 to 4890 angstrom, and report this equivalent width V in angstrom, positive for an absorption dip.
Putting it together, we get 2.2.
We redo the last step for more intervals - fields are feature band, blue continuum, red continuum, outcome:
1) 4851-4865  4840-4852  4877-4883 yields 2.0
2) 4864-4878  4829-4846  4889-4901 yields 1.0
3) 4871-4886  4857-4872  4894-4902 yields -0.5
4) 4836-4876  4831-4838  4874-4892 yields 2.6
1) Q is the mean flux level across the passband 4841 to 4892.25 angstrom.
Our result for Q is 17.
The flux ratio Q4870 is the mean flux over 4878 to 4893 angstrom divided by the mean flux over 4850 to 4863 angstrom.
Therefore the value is 1.09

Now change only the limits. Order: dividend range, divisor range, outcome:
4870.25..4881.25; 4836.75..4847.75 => 0.94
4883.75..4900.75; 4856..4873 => 1.14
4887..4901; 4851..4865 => 1.15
